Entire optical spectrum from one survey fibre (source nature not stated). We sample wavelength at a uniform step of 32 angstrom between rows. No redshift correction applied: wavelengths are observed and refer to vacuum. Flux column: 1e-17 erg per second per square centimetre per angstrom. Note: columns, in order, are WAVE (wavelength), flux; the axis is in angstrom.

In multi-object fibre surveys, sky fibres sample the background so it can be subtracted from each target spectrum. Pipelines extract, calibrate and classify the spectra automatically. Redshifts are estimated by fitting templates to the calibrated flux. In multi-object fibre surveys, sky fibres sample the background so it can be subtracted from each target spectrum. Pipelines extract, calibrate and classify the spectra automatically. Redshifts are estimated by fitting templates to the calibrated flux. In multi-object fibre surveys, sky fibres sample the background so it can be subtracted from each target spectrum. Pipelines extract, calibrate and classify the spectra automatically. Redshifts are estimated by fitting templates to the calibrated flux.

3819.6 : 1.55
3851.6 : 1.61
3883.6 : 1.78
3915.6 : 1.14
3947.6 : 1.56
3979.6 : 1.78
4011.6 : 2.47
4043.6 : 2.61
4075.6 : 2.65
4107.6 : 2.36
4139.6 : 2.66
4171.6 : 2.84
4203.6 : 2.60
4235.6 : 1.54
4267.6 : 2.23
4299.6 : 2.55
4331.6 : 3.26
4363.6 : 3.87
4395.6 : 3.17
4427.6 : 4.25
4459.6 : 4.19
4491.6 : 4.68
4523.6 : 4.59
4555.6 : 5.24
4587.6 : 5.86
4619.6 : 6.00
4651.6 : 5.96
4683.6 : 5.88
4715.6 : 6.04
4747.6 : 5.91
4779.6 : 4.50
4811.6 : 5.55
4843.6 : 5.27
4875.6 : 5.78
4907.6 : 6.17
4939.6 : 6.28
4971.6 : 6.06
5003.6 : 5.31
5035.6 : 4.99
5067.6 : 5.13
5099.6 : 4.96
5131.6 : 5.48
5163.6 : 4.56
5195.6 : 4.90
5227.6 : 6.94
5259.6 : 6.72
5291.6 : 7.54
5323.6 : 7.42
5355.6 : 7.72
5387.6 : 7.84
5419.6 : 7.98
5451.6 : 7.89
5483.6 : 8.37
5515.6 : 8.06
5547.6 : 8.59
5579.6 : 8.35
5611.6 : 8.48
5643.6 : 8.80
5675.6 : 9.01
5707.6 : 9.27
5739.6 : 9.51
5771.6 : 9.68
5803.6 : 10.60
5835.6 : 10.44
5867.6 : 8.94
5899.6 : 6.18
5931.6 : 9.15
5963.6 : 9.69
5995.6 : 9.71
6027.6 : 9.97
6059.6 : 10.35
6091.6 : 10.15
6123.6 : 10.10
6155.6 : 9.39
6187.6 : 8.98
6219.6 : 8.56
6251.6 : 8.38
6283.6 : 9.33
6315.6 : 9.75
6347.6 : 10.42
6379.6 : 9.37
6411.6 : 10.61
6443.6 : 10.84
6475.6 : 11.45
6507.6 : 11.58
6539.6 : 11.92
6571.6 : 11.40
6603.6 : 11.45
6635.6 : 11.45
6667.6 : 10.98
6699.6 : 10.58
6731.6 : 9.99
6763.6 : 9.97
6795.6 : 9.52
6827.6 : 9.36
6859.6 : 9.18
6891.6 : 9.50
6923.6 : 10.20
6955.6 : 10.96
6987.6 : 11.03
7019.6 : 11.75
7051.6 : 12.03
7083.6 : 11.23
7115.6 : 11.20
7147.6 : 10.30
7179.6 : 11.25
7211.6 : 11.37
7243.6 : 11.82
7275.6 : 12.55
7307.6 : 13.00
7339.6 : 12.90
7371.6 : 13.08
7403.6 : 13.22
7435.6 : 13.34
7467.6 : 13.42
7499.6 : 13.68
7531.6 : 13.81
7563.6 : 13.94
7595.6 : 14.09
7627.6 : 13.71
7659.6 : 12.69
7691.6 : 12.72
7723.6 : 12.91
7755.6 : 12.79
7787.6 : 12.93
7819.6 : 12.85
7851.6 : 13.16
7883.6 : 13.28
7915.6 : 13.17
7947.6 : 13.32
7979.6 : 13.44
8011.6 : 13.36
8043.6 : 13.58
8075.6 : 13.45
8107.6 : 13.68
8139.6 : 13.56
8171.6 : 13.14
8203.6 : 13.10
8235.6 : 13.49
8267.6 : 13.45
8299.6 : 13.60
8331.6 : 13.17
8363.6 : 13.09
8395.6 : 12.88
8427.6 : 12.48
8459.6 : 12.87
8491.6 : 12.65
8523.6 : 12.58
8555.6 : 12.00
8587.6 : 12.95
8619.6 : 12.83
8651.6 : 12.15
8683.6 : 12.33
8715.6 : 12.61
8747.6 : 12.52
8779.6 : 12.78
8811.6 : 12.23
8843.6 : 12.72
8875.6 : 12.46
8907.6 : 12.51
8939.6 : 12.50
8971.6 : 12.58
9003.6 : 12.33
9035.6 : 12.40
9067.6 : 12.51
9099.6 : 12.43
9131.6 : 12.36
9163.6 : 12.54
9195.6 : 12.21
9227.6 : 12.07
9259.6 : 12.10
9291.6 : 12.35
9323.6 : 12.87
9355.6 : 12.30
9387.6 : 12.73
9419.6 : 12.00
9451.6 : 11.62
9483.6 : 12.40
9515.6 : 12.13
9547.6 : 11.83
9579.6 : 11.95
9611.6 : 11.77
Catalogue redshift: 0.00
